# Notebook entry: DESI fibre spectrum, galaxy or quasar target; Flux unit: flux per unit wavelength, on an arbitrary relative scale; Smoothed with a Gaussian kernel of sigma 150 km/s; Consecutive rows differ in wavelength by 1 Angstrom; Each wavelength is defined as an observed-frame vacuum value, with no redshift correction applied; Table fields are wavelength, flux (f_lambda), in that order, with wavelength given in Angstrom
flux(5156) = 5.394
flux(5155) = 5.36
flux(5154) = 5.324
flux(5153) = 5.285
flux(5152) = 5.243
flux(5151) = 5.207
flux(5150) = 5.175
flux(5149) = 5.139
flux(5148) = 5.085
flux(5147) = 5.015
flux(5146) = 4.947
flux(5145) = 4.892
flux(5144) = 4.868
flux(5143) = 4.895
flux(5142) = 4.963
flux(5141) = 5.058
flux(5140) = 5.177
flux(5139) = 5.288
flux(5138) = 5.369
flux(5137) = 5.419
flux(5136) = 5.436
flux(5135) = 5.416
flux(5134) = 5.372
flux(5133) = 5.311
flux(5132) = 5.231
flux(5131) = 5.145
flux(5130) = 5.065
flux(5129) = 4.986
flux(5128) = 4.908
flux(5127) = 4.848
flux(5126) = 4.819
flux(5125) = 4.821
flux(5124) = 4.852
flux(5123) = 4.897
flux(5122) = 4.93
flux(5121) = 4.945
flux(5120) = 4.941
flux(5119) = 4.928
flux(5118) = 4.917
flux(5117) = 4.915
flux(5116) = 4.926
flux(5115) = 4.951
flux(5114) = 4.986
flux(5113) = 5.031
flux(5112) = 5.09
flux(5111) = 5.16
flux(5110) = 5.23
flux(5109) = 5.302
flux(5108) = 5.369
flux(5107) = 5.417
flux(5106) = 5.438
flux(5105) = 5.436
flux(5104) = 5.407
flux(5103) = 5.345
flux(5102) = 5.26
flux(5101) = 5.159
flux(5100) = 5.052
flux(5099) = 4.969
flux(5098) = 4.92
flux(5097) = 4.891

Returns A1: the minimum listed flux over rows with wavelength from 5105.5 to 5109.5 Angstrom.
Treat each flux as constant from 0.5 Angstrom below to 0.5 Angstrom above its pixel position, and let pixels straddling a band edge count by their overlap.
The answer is 5.302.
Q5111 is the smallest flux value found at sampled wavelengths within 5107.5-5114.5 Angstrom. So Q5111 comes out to 4.986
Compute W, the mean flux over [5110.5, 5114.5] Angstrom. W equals 5.07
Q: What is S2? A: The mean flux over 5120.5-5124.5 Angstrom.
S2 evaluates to 4.91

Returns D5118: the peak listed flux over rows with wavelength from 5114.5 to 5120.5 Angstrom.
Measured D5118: 4.951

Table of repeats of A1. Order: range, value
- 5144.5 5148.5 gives 4.892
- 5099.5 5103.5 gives 5.052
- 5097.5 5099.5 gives 4.92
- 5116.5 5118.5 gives 4.915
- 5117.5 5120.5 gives 4.917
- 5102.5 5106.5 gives 5.345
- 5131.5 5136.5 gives 5.231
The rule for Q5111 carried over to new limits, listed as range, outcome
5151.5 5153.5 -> 5.243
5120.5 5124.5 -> 4.852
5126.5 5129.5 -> 4.848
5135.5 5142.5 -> 4.963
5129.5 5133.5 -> 5.065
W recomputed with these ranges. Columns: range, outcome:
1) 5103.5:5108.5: 5.41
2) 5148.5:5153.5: 5.21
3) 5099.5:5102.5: 5.16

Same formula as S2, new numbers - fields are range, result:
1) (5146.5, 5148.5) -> 5.05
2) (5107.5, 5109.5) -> 5.34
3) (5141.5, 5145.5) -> 4.9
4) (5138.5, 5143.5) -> 5.08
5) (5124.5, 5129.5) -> 4.88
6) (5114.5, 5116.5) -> 4.94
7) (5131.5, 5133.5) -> 5.27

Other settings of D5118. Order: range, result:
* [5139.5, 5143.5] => 5.177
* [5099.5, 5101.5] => 5.159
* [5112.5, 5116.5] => 5.031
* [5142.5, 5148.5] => 5.085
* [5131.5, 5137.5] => 5.436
